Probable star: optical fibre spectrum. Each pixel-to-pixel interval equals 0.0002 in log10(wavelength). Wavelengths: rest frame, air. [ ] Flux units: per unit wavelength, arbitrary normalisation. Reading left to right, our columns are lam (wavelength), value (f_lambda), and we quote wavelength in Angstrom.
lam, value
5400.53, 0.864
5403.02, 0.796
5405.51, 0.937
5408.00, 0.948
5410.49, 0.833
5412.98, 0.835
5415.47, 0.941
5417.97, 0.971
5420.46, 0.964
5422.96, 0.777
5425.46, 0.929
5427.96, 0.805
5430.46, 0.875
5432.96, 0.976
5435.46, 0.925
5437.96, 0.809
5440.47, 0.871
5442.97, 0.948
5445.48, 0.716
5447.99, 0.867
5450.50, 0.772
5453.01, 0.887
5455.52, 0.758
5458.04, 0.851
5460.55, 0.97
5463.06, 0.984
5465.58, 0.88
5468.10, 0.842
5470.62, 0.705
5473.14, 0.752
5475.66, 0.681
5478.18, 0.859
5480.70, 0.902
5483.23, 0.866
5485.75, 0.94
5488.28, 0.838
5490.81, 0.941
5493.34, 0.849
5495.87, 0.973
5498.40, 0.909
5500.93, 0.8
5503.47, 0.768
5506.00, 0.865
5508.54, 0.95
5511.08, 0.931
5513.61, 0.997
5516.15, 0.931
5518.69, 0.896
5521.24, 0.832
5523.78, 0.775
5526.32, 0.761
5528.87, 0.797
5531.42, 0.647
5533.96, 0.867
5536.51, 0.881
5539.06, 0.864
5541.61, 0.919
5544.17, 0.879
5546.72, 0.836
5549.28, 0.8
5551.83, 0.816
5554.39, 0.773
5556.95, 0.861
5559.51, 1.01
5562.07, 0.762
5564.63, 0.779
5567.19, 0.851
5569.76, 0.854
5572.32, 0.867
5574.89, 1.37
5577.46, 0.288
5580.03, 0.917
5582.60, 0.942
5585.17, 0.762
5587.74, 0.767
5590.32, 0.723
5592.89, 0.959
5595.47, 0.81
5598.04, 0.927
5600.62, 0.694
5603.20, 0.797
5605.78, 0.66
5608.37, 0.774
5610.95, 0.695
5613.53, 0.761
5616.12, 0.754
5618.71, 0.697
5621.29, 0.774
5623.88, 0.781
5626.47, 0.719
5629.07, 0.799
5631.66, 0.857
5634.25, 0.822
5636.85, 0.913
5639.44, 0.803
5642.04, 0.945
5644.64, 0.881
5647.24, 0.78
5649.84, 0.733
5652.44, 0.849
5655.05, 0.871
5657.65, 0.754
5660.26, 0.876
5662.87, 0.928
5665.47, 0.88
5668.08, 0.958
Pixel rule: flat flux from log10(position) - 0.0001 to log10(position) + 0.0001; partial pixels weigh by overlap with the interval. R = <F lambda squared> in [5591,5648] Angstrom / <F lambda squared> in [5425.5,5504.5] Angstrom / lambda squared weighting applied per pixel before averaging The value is 0.99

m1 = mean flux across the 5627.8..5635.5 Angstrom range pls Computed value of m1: 0.827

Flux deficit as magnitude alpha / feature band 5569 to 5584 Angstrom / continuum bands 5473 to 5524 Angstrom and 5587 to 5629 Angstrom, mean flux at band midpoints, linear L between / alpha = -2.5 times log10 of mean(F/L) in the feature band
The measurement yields -0.10 mag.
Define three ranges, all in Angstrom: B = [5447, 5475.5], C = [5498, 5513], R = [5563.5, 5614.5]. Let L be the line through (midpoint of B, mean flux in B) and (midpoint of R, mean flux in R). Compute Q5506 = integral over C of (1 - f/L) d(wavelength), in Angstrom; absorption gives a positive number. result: -0.9 Angstrom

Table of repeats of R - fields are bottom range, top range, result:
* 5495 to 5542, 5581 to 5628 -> 0.93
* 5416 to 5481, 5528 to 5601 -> 1.02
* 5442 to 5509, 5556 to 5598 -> 1.03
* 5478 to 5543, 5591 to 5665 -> 0.97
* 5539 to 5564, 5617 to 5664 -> 1.00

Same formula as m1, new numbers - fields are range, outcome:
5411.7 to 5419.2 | 0.915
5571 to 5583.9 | 0.877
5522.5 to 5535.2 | 0.77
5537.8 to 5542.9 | 0.891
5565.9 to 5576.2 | 0.984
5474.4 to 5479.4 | 0.77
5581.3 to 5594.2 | 0.831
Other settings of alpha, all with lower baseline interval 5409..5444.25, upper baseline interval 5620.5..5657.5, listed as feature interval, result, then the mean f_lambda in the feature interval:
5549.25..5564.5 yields 0.016 mag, 0.836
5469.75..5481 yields 0.135 mag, 0.772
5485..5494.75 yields -0.025 mag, 0.89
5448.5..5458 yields 0.084 mag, 0.816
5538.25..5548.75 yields -0.021 mag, 0.869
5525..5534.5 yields 0.129 mag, 0.761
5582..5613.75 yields 0.063 mag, 0.788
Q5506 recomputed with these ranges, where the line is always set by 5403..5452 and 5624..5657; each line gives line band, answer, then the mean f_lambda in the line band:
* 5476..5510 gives -0.58 Angstrom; 0.876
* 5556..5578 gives -0.60 Angstrom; 0.868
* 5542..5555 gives 0.29 Angstrom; 0.83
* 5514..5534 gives 0.86 Angstrom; 0.818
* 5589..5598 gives -0.06 Angstrom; 0.844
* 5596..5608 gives 0.92 Angstrom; 0.772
